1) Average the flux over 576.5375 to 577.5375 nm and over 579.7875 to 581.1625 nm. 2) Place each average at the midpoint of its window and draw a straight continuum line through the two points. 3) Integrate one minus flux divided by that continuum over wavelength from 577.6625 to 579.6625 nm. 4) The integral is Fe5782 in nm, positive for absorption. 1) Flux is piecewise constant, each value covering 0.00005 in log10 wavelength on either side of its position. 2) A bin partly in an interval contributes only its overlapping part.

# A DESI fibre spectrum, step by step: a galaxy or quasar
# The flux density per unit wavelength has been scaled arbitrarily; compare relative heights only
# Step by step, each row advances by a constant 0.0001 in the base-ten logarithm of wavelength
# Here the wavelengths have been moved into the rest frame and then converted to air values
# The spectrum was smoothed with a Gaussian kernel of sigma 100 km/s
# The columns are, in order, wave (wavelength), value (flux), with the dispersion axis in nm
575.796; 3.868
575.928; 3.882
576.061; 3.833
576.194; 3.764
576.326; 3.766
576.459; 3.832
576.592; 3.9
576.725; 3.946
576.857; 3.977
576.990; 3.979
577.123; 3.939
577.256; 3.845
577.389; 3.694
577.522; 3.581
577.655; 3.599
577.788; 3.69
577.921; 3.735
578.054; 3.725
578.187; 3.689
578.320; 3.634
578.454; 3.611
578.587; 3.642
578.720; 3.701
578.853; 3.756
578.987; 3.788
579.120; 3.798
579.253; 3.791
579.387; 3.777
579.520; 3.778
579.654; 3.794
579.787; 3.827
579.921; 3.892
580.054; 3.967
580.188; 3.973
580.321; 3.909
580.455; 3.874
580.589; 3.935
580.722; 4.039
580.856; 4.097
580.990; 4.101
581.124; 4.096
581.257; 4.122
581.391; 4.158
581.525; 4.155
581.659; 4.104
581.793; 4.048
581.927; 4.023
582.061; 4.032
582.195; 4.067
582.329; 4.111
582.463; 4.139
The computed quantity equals 0.10 nm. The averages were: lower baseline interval 3.87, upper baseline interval 3.98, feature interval 3.72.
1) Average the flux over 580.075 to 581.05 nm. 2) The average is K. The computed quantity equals 3.99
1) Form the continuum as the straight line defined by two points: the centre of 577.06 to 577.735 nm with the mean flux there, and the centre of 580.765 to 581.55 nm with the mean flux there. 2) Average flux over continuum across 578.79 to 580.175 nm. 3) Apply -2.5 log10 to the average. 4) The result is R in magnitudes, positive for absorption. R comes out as 0.03 mag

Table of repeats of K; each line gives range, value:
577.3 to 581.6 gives 3.84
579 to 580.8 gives 3.87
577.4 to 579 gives 3.68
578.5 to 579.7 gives 3.76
